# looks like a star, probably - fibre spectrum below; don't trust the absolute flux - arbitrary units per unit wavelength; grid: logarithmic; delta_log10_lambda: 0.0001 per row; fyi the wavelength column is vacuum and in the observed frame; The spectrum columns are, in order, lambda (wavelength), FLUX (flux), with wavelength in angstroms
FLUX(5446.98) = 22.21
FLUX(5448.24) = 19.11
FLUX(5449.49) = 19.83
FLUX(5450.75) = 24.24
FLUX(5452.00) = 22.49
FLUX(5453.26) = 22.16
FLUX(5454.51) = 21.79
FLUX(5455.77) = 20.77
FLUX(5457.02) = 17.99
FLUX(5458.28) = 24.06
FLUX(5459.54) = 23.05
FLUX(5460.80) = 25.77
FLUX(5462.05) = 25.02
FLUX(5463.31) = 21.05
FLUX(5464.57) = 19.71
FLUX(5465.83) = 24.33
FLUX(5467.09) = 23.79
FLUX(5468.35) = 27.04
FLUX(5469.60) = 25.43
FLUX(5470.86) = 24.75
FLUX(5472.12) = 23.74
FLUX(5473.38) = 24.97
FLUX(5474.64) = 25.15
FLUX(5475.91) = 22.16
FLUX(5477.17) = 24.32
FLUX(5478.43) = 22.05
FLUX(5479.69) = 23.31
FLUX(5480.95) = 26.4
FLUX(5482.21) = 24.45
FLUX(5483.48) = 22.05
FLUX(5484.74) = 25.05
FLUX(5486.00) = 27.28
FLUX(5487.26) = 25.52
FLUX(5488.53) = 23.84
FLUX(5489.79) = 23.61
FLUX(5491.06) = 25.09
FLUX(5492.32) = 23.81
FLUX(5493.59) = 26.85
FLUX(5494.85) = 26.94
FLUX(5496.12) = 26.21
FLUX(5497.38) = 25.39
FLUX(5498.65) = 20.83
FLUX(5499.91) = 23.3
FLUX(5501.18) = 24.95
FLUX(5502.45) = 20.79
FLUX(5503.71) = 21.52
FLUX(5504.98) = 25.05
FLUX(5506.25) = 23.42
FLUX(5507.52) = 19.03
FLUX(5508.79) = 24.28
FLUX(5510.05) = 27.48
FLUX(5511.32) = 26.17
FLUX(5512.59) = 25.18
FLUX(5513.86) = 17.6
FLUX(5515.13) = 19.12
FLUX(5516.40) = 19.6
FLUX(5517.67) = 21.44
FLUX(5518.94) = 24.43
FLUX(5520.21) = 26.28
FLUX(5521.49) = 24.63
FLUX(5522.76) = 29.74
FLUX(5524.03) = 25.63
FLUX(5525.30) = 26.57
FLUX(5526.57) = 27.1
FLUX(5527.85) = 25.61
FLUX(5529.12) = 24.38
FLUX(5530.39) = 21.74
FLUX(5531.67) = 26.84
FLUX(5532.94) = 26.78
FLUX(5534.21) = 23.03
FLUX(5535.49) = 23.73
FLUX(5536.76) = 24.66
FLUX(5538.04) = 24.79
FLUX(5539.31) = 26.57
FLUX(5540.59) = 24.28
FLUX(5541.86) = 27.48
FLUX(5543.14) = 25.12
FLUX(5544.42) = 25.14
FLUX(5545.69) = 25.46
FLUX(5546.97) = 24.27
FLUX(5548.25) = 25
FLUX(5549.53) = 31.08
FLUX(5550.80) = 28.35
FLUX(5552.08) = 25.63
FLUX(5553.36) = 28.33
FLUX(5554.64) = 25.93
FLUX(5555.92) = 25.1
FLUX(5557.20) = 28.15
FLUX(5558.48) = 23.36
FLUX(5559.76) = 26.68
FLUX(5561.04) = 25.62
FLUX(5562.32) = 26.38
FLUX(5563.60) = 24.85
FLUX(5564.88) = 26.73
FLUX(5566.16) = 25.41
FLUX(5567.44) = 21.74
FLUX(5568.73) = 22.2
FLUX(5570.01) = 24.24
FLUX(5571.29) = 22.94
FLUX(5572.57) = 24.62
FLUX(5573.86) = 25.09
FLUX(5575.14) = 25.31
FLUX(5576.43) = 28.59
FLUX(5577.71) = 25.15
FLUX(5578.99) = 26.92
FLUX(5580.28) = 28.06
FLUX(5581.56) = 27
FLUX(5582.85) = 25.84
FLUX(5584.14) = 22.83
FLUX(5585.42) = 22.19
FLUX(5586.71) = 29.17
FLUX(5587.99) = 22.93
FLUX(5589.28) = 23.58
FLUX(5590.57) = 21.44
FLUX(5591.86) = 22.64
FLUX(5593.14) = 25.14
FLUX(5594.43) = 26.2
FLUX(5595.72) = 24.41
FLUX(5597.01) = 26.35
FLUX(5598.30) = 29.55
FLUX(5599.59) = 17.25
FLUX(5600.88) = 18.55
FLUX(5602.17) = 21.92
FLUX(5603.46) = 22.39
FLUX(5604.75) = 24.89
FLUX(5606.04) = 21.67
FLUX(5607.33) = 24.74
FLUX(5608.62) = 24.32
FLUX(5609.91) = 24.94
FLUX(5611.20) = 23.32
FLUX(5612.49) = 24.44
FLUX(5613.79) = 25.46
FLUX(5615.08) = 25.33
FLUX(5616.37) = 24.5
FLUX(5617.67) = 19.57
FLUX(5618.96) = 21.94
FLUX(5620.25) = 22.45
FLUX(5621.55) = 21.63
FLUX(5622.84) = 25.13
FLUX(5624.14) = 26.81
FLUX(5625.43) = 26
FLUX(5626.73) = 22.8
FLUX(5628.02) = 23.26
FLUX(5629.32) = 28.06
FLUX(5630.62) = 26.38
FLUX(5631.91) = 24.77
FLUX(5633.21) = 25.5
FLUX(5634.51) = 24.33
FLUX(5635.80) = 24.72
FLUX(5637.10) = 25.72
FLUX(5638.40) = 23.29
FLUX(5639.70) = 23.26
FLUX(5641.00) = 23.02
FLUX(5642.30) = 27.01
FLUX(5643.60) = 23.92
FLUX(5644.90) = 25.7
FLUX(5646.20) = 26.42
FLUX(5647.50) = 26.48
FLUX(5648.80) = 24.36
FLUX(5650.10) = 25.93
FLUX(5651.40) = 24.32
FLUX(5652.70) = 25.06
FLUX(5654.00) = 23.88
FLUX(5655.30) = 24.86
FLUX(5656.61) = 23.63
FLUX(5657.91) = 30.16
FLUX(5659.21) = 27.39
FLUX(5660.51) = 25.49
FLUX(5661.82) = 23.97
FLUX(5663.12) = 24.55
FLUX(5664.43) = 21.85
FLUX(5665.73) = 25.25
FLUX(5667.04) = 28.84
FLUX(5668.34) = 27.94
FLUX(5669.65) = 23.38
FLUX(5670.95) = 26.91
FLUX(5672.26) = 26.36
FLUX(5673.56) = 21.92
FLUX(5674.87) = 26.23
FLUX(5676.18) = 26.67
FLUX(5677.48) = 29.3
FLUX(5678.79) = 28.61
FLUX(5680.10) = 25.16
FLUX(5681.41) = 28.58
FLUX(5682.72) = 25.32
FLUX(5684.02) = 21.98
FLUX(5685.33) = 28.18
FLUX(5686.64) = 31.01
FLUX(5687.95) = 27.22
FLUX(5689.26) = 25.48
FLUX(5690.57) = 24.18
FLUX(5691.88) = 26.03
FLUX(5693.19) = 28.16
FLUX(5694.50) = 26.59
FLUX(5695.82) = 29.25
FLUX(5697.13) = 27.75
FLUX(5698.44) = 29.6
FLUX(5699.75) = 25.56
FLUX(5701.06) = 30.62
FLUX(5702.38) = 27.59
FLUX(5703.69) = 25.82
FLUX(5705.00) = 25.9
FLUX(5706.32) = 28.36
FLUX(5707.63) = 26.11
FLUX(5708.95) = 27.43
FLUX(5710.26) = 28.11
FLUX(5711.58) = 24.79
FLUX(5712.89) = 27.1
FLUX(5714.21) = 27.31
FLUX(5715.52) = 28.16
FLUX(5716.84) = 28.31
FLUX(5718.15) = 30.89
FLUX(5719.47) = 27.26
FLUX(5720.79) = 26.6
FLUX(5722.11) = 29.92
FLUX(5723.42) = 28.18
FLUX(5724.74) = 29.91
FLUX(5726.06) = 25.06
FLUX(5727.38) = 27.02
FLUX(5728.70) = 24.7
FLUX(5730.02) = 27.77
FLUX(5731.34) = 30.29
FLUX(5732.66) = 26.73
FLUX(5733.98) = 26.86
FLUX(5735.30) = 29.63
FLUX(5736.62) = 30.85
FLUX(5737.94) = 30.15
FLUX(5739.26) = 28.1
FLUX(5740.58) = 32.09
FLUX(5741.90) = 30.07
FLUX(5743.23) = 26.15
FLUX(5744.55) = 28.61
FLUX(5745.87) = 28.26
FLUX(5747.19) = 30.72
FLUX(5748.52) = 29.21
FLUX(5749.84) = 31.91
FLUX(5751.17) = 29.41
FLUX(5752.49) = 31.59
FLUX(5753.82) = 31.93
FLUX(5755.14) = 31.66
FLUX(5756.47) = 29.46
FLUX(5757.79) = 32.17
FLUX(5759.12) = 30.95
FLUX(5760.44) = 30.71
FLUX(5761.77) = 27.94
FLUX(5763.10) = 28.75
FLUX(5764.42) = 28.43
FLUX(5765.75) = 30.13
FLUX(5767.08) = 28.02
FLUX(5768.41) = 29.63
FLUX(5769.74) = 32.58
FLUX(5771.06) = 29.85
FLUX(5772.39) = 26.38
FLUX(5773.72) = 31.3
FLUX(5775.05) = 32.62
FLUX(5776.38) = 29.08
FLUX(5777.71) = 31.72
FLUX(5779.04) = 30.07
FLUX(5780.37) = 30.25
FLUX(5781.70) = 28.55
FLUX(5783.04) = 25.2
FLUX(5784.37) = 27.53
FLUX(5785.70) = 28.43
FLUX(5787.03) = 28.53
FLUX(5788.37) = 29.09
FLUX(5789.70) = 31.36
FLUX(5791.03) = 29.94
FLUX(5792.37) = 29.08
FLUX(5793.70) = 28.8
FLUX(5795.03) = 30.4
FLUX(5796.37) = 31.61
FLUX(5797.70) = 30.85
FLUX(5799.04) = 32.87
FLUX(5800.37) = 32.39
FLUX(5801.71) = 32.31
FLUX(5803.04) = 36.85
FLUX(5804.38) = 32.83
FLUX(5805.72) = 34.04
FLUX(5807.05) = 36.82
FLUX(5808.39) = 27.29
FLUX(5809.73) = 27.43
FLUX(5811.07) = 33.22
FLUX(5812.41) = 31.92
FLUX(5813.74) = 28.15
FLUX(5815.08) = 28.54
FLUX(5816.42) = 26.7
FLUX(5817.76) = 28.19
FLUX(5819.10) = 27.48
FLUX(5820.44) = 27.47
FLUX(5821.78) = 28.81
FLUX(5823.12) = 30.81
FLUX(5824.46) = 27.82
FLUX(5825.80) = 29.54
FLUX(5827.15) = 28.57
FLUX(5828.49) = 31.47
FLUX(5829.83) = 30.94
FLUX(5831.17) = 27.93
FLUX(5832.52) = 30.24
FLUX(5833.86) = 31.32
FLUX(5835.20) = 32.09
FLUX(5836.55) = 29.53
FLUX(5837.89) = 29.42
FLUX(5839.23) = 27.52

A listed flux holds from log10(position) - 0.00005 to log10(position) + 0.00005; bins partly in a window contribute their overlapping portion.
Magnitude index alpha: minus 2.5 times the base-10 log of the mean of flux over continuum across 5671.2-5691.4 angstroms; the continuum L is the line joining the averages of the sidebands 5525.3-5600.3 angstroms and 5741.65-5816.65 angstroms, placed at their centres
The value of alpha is 0.062 mag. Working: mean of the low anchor 25.3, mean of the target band 26.4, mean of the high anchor 30.2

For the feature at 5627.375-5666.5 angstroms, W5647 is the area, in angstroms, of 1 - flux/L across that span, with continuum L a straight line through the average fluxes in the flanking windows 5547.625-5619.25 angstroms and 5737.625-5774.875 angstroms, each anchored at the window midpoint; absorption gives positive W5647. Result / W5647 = 2.3 angstroms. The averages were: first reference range 24.8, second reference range 29.9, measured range 25.1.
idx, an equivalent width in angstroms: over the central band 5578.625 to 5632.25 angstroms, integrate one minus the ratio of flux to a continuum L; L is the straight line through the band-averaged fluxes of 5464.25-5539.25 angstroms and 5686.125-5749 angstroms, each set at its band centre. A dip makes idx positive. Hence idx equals 3.8 angstroms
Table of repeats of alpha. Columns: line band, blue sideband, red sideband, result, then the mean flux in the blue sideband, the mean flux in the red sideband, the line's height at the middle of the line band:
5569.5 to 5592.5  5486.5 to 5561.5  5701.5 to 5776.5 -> 0.04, 24.8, 28.9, 25.9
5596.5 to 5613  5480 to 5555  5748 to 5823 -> 0.14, 24.8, 30.2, 26.5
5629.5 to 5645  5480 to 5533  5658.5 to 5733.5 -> 0.05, 24.3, 26.9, 26.1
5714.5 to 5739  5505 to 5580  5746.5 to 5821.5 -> 0.03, 25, 30.2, 29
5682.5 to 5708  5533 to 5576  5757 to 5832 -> 0.04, 25.4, 30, 28.1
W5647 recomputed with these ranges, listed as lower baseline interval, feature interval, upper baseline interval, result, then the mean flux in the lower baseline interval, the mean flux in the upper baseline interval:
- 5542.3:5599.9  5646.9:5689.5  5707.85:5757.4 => 2.2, 25.3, 28.7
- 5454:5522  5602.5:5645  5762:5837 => 3.5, 23.7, 30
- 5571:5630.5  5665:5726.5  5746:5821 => 0.5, 24.3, 30.2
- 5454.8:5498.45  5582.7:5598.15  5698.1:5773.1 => 1.0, 24.1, 28.7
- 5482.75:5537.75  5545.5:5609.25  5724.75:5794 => 1.7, 24.2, 29.3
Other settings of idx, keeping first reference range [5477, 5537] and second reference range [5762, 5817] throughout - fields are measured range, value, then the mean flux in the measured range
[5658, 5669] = 0.66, 25.9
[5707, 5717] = 0.51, 27.1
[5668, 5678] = 0.64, 26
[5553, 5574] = 0.27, 25.1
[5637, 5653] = 1.31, 24.9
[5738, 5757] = -0.40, 29.9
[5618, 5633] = 1.32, 24.4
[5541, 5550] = -0.37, 26.1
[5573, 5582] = -0.28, 26.5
